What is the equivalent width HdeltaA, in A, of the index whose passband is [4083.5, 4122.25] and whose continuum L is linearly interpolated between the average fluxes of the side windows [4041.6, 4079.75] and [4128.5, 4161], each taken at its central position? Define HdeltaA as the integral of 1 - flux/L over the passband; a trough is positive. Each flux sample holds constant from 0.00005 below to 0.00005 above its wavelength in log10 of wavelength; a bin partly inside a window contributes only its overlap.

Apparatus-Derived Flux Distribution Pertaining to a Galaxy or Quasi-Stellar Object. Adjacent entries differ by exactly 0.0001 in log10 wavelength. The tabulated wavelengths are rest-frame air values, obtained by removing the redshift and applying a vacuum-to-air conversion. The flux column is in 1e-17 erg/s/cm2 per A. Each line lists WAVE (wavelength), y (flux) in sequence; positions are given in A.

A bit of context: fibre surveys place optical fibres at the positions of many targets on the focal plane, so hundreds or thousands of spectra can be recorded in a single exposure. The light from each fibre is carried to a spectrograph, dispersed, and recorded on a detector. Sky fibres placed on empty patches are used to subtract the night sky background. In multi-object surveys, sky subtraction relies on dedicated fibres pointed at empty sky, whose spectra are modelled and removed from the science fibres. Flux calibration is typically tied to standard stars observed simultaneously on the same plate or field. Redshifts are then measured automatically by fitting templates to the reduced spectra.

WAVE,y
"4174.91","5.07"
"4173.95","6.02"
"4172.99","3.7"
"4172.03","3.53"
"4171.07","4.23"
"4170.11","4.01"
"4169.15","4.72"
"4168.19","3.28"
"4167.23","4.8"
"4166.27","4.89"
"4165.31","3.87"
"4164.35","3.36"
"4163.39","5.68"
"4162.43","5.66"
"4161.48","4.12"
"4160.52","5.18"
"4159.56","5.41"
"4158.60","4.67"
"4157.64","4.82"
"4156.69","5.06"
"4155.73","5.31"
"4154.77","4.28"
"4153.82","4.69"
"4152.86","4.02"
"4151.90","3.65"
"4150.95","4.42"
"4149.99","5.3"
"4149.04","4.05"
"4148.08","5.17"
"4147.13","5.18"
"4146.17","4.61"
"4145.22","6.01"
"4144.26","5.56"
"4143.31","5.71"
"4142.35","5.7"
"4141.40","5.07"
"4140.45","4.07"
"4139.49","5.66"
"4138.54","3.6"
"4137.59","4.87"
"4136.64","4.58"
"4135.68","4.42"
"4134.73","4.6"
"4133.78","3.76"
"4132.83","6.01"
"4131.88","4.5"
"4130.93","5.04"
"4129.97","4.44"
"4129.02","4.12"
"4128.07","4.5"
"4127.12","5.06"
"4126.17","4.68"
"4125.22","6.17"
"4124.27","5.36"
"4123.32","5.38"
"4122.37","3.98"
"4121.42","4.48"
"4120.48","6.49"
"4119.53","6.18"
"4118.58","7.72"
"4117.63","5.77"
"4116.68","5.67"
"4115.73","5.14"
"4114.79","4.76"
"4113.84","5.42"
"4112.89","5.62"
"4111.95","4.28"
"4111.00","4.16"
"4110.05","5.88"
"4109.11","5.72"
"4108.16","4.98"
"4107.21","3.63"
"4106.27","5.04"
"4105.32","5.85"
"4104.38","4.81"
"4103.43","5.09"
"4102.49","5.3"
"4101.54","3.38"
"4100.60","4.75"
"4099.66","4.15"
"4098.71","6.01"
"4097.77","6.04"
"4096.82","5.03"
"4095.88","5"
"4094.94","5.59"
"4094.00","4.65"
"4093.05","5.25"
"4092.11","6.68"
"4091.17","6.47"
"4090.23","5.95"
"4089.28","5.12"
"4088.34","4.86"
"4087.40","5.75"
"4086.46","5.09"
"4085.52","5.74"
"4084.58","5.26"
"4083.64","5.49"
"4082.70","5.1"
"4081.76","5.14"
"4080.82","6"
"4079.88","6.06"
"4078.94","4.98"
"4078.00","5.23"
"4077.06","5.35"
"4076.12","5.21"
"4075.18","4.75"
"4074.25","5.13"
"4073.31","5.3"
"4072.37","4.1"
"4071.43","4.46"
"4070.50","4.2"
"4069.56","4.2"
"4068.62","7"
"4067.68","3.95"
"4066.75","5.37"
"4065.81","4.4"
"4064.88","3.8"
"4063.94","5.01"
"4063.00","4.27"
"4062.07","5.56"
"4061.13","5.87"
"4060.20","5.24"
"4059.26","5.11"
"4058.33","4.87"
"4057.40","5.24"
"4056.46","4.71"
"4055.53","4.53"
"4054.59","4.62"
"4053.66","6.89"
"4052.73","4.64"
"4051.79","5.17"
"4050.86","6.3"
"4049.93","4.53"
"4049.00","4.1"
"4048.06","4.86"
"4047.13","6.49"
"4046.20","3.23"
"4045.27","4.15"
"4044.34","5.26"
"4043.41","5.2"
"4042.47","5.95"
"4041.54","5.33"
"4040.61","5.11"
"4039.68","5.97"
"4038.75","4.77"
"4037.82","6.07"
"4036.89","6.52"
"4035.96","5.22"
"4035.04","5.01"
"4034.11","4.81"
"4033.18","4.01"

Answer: -3.2 A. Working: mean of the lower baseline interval 4.99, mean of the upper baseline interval 4.81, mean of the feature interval 5.31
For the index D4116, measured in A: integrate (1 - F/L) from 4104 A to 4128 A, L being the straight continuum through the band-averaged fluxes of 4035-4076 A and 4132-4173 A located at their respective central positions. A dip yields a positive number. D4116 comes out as -2.2 A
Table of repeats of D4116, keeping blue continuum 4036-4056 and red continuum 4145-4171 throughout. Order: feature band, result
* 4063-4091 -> -0.2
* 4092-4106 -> -0.5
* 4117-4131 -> -1.4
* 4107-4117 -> -0.3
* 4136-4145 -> -0.5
